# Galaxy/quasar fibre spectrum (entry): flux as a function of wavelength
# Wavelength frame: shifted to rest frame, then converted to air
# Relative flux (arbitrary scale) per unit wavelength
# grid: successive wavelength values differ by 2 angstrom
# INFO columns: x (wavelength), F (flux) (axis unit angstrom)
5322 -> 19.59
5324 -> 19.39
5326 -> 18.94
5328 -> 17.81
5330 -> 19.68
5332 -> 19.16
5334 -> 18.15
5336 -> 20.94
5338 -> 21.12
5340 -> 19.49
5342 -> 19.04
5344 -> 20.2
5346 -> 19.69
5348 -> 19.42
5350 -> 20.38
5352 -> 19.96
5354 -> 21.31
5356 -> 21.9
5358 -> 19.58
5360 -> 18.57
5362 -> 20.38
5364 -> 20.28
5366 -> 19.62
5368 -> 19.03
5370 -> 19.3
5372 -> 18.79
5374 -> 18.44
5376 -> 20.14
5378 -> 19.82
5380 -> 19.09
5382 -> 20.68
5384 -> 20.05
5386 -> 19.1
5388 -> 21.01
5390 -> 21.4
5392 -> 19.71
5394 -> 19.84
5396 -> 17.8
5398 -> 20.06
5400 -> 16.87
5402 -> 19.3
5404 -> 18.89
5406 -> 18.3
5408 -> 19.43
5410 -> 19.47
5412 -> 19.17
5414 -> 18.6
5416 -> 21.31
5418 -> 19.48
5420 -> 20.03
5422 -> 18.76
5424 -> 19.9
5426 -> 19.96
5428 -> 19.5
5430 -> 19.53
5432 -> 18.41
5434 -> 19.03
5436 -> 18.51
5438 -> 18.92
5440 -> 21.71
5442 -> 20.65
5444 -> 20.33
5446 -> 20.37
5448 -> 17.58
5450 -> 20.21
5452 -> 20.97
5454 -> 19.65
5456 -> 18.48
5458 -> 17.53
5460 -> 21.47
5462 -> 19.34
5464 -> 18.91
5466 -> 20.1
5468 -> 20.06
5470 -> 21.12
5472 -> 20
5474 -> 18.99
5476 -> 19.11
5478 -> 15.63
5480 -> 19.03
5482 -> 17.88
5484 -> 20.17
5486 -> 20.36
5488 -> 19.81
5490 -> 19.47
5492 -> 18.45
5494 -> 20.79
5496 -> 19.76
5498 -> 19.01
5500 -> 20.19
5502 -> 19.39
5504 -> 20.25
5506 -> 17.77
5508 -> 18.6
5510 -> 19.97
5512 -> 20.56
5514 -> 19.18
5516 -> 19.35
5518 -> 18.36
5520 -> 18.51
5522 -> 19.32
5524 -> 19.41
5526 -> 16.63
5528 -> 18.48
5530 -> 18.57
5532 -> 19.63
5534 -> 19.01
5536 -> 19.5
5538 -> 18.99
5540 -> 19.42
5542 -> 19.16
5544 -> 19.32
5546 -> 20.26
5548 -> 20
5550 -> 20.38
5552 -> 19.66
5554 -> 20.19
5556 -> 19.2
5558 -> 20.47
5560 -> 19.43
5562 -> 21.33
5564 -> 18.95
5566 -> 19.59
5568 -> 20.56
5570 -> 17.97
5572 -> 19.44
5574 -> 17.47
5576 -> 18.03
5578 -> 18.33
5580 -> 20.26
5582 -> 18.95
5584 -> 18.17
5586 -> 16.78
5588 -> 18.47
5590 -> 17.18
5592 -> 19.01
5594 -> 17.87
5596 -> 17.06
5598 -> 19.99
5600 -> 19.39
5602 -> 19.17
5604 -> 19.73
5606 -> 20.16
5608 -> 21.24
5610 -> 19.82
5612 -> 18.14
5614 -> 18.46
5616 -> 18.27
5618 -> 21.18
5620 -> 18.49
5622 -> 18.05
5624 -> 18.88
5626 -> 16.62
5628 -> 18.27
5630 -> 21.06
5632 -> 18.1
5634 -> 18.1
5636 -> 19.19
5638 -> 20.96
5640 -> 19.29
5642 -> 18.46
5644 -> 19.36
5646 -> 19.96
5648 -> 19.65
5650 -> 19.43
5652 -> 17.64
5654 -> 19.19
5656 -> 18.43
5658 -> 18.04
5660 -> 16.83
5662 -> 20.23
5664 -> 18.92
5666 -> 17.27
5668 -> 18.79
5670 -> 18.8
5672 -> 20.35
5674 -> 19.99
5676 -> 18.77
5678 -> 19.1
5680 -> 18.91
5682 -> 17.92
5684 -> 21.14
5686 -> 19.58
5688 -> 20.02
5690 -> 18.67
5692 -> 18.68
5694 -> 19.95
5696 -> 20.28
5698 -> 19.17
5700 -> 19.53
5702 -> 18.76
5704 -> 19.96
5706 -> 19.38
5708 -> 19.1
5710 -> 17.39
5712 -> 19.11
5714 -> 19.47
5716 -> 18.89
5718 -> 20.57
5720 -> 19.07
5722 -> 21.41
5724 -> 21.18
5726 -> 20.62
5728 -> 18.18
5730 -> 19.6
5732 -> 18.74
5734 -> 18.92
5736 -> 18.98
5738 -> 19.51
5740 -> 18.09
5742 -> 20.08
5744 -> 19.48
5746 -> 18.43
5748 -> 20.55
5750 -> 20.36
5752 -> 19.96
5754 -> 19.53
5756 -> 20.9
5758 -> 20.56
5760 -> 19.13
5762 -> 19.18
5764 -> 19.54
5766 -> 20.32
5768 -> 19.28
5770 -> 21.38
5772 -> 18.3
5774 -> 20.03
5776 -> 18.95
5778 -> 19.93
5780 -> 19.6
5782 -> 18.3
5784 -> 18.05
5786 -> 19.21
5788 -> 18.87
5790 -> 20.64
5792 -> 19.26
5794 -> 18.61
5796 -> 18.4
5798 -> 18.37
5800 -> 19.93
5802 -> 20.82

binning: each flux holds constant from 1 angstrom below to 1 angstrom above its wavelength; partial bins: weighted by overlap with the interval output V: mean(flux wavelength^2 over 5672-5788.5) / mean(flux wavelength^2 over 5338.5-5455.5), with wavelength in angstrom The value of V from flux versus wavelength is 1.1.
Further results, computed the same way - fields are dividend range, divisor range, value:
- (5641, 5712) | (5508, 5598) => 1.05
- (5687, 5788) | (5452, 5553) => 1.10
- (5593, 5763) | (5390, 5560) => 1.07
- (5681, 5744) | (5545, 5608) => 1.06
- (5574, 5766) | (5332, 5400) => 1.08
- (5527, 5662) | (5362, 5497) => 1.04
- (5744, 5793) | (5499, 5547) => 1.12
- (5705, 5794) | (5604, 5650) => 1.06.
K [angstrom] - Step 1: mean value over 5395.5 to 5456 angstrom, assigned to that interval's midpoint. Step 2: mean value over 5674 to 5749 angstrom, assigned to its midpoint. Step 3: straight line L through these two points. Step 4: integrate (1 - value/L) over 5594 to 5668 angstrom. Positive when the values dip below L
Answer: 1.7 angstrom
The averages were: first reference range 19.4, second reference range 19.4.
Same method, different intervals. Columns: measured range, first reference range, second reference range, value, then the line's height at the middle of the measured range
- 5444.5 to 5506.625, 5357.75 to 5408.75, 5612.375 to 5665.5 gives -0.6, 19.2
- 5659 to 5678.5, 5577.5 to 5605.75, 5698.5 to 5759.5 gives 0.3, 19.1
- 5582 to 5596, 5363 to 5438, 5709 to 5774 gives 1.1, 19.5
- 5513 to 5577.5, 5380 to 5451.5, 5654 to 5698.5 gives 0.3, 19.3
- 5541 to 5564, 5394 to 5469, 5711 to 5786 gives -0.5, 19.5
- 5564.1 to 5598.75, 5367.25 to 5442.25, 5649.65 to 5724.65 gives 1.4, 19.3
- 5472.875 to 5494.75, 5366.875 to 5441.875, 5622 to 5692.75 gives 0.3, 19.3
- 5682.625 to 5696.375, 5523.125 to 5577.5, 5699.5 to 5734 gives -0.2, 19.4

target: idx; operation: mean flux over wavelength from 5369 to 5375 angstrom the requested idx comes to 18.8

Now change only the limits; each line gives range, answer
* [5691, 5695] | 19.3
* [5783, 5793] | 19.2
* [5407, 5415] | 19.2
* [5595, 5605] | 19.1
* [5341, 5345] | 19.6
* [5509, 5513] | 20.3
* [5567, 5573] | 19.3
